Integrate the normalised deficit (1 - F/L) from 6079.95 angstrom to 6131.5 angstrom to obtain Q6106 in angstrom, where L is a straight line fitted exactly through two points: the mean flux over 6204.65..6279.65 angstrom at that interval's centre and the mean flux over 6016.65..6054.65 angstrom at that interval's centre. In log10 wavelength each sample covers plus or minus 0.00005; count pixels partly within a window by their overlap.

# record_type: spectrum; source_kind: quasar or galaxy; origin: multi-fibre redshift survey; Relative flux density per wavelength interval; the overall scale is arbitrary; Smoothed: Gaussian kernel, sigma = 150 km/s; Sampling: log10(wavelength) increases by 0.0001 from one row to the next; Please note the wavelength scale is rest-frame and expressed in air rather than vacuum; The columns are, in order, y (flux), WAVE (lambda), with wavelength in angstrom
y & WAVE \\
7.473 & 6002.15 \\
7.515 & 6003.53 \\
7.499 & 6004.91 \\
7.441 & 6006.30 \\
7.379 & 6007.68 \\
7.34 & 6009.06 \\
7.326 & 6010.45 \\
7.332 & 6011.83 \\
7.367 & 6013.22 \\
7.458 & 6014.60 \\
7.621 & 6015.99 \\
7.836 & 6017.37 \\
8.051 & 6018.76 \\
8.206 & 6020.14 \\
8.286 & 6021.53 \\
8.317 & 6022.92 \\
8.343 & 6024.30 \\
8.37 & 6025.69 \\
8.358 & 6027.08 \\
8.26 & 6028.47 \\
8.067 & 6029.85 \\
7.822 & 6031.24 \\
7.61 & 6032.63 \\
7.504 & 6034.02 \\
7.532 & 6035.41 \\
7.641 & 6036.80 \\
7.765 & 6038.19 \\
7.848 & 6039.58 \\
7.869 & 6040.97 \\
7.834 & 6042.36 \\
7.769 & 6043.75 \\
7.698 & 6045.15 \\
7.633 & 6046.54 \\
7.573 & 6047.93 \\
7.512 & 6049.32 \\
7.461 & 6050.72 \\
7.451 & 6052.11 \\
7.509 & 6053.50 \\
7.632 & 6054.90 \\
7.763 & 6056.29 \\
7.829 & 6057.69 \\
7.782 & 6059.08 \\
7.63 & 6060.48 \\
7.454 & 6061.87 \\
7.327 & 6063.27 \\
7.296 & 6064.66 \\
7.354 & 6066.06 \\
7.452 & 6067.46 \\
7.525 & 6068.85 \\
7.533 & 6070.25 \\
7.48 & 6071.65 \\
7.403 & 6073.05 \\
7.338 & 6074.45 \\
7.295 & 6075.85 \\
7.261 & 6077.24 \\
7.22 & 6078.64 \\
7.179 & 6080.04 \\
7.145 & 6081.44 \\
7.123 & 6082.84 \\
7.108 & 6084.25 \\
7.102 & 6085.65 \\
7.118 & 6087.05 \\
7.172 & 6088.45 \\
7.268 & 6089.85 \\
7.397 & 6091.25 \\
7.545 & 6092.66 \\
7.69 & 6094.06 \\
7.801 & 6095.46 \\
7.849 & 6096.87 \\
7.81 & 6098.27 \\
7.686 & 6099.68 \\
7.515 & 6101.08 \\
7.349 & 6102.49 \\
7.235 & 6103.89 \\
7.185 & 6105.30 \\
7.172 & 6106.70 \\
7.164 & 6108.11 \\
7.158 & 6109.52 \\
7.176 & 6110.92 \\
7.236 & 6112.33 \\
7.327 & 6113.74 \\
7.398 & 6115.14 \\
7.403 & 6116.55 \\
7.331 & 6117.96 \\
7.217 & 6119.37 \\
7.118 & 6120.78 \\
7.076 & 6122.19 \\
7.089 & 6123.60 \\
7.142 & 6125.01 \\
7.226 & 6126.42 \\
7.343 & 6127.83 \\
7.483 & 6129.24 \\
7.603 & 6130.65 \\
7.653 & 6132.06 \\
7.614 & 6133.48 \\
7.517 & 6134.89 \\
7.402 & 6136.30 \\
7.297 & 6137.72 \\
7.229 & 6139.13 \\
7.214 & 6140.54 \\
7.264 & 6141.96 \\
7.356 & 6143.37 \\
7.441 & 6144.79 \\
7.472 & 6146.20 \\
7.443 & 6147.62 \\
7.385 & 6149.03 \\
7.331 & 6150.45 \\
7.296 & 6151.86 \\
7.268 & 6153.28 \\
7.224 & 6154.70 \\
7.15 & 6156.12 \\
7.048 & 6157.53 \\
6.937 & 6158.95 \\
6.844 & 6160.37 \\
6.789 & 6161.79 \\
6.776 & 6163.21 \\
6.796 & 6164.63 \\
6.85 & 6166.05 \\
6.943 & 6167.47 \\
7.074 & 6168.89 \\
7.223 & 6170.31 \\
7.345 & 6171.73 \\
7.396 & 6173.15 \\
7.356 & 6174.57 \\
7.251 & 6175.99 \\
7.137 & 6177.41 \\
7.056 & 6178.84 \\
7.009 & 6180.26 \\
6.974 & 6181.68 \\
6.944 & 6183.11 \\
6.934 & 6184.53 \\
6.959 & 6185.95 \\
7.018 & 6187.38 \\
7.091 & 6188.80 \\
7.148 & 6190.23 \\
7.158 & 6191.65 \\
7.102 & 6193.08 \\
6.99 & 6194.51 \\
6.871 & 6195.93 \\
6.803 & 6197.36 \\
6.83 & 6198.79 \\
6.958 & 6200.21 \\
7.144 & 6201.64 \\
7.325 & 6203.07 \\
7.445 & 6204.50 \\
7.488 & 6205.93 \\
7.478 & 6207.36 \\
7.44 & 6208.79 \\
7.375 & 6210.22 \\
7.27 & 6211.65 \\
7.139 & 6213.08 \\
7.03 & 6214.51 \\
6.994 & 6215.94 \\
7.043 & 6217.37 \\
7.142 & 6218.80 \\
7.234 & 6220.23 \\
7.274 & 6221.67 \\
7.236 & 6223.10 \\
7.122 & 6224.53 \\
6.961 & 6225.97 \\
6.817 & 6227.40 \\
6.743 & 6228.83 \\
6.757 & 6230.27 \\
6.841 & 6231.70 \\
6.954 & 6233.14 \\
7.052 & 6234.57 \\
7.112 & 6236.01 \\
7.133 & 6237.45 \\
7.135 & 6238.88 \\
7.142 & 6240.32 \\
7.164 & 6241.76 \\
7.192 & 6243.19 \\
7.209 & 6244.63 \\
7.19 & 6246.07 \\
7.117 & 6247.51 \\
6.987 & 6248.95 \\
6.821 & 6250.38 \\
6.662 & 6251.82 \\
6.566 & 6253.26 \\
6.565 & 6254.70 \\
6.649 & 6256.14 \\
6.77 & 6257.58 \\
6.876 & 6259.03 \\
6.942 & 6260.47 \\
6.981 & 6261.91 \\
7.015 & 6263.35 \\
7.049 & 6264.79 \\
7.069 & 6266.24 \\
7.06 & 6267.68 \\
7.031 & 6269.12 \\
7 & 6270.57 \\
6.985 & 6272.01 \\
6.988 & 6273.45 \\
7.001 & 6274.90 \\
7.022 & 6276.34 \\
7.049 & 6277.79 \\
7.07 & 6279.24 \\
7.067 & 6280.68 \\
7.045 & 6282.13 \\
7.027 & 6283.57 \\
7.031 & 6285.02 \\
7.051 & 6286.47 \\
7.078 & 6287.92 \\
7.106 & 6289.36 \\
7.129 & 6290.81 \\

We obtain 1.71 angstrom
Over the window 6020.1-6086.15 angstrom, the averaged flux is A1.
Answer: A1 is 7.63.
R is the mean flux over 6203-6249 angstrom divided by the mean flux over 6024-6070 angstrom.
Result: 0.93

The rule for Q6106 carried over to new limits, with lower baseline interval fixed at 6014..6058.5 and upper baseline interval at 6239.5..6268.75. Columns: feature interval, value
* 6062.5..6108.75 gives 1.58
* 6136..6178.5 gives 0.93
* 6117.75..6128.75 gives 0.42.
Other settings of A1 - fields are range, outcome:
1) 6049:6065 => 7.56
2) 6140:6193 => 7.13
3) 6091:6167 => 7.3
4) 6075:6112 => 7.34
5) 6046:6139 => 7.39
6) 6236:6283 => 6.99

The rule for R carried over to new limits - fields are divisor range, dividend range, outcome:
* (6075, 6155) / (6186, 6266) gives 0.96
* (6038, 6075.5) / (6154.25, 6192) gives 0.93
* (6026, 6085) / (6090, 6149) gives 0.97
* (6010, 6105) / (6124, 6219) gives 0.95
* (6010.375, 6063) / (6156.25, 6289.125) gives 0.91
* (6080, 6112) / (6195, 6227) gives 0.97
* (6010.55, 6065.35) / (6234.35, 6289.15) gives 0.90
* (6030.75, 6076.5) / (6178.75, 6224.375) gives 0.94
